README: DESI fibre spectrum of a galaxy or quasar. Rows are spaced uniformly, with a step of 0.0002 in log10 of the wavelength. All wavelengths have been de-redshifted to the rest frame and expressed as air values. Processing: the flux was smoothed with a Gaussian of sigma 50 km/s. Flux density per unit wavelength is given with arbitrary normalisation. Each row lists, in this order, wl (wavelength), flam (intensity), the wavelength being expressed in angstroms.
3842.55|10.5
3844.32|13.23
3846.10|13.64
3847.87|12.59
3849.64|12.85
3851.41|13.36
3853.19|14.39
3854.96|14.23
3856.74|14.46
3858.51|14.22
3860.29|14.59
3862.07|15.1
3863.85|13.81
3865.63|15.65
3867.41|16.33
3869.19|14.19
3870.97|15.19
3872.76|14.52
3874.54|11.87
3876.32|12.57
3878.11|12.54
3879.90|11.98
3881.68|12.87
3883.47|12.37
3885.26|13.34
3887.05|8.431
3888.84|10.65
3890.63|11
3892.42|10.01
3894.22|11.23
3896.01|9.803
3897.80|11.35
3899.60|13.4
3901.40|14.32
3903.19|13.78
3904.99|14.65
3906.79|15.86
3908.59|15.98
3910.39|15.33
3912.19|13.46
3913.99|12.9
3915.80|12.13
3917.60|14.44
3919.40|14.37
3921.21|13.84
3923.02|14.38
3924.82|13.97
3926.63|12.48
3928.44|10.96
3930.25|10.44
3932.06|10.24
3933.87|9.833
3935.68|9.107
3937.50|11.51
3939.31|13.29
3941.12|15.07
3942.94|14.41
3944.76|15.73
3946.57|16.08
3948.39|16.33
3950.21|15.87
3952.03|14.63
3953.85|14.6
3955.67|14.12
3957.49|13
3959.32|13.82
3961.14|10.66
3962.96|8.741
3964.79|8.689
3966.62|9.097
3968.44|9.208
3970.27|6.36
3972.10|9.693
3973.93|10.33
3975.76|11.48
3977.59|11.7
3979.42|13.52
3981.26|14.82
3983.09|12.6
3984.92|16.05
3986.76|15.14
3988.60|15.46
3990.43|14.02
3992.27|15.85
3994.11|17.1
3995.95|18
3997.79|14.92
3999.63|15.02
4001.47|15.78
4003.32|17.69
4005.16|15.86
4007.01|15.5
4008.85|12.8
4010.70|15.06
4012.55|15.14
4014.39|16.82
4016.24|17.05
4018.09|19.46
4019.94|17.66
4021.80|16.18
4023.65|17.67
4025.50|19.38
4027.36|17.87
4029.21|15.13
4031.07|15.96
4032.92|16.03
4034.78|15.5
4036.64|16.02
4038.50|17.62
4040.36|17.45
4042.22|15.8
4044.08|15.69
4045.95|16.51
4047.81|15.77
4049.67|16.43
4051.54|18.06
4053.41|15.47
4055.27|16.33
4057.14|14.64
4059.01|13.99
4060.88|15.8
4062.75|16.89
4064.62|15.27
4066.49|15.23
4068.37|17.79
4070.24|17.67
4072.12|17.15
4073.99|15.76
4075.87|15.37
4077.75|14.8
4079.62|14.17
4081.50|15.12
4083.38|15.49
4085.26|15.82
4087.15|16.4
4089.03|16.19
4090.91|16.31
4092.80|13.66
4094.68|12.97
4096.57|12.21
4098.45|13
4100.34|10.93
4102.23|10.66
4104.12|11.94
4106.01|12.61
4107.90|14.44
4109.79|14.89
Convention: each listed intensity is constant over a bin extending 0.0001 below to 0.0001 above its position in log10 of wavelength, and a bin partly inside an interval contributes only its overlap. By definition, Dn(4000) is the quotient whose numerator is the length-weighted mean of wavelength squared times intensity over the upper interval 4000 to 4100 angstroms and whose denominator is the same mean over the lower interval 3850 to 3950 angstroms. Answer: 1.3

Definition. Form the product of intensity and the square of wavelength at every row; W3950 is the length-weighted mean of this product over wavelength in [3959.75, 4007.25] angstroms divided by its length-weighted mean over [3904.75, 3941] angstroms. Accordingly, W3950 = 1.05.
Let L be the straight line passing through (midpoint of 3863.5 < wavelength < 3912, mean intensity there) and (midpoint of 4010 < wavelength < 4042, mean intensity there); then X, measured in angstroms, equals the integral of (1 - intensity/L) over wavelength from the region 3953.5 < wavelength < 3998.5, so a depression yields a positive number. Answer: 8.0 angstroms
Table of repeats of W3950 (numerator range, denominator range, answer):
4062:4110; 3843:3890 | 1.23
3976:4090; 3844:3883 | 1.25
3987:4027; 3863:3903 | 1.38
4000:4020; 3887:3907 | 1.42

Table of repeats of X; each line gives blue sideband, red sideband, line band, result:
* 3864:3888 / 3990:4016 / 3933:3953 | 1.0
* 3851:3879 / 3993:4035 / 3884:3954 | 9.2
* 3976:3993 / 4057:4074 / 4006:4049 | -3.4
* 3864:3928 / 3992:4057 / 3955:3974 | 5.9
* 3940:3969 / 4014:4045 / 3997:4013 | 0.4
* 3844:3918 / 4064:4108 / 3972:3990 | 0.9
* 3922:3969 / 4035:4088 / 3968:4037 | -3.5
